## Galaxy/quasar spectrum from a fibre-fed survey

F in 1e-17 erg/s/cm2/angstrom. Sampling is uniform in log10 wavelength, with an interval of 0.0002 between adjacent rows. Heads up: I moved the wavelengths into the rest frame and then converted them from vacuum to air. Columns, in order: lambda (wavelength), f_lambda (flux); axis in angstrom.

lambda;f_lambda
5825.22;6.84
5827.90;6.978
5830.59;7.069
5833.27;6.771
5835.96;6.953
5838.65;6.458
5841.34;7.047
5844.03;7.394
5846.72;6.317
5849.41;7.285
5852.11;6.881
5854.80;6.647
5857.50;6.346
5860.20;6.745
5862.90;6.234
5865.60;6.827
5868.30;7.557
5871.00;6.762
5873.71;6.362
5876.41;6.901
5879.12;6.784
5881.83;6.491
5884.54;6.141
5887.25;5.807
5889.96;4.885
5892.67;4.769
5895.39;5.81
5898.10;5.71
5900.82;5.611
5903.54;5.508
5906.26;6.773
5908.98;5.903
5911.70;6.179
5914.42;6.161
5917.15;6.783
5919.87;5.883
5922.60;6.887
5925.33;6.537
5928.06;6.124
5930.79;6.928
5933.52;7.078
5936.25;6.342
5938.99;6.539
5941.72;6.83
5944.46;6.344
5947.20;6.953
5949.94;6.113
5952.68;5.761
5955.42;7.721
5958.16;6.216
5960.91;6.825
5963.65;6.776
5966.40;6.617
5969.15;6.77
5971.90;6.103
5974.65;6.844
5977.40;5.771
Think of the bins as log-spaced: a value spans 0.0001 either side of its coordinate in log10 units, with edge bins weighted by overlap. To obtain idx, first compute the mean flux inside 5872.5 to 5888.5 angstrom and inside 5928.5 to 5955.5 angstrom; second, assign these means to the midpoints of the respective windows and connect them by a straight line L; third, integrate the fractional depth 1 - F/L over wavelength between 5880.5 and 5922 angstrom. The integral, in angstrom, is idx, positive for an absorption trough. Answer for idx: 3.6 angstrom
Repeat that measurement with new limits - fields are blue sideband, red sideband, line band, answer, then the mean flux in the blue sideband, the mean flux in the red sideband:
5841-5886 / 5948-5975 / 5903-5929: 1.4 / 6.74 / 6.57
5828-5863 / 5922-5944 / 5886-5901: 2.9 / 6.81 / 6.64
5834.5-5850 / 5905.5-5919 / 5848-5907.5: 2.7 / 6.89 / 6.33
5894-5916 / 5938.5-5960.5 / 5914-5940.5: -1.2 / 5.96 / 6.57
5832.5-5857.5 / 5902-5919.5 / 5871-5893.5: 1.3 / 6.83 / 6.19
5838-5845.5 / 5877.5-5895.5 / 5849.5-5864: -0.1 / 7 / 5.83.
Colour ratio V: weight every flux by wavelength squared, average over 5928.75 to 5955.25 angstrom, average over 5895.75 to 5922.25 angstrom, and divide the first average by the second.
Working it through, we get 1.10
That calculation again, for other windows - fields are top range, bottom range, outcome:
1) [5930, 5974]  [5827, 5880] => 1.00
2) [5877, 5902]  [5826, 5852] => 0.86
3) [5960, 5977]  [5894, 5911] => 1.15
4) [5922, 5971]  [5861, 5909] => 1.10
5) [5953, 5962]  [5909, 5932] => 1.07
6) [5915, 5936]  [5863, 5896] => 1.07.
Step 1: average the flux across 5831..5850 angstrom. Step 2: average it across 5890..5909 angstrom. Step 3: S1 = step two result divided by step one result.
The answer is 0.82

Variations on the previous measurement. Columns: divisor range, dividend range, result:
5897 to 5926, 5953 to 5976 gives 1.08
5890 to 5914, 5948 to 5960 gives 1.13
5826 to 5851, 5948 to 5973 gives 0.95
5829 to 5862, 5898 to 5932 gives 0.92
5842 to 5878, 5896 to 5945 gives 0.93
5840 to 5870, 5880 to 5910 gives 0.84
